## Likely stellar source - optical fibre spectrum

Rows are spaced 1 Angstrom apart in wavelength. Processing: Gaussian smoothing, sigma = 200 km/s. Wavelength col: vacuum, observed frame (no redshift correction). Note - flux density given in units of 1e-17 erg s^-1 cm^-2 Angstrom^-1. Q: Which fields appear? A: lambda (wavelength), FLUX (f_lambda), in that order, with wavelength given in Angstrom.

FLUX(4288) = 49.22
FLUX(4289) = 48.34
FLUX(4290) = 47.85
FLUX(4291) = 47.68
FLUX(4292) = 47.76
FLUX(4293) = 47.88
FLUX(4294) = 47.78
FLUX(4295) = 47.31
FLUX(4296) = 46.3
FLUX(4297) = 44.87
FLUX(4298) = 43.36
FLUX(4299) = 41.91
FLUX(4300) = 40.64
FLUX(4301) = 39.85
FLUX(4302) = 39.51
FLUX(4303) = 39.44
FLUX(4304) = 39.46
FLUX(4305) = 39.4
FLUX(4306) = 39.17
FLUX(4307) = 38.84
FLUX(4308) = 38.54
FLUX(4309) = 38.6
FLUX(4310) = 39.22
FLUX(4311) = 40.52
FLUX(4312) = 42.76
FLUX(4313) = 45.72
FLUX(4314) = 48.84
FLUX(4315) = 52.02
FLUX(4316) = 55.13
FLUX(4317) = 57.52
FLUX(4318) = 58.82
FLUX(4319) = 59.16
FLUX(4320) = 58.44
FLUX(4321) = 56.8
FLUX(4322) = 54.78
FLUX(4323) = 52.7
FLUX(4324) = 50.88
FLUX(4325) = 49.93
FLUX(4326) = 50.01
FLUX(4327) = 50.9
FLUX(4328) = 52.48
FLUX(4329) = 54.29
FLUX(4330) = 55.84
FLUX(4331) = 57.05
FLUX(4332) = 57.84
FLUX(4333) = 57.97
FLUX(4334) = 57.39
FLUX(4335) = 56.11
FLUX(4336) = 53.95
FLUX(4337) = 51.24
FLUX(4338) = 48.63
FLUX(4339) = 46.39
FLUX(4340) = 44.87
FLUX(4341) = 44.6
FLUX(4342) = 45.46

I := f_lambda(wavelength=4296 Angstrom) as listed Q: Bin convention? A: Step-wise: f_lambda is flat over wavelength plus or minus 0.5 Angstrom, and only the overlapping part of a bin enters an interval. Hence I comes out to 46.3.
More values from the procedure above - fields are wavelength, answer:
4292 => 47.76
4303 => 39.44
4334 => 57.39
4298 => 43.36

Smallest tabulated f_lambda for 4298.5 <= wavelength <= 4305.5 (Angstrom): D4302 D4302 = 39.4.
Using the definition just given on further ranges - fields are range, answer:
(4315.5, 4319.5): 55.13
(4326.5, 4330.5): 50.9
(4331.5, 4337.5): 51.24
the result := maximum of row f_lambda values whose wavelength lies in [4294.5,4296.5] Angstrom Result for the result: 47.31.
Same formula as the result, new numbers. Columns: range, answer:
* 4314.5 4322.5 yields 59.16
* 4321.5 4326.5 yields 54.78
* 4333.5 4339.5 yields 57.39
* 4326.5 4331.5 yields 57.05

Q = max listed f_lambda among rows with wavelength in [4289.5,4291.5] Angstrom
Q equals 47.85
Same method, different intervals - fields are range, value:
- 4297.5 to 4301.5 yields 43.36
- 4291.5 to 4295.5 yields 47.88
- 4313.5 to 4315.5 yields 52.02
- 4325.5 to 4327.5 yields 50.9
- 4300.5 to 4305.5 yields 39.85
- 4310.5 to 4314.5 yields 48.84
